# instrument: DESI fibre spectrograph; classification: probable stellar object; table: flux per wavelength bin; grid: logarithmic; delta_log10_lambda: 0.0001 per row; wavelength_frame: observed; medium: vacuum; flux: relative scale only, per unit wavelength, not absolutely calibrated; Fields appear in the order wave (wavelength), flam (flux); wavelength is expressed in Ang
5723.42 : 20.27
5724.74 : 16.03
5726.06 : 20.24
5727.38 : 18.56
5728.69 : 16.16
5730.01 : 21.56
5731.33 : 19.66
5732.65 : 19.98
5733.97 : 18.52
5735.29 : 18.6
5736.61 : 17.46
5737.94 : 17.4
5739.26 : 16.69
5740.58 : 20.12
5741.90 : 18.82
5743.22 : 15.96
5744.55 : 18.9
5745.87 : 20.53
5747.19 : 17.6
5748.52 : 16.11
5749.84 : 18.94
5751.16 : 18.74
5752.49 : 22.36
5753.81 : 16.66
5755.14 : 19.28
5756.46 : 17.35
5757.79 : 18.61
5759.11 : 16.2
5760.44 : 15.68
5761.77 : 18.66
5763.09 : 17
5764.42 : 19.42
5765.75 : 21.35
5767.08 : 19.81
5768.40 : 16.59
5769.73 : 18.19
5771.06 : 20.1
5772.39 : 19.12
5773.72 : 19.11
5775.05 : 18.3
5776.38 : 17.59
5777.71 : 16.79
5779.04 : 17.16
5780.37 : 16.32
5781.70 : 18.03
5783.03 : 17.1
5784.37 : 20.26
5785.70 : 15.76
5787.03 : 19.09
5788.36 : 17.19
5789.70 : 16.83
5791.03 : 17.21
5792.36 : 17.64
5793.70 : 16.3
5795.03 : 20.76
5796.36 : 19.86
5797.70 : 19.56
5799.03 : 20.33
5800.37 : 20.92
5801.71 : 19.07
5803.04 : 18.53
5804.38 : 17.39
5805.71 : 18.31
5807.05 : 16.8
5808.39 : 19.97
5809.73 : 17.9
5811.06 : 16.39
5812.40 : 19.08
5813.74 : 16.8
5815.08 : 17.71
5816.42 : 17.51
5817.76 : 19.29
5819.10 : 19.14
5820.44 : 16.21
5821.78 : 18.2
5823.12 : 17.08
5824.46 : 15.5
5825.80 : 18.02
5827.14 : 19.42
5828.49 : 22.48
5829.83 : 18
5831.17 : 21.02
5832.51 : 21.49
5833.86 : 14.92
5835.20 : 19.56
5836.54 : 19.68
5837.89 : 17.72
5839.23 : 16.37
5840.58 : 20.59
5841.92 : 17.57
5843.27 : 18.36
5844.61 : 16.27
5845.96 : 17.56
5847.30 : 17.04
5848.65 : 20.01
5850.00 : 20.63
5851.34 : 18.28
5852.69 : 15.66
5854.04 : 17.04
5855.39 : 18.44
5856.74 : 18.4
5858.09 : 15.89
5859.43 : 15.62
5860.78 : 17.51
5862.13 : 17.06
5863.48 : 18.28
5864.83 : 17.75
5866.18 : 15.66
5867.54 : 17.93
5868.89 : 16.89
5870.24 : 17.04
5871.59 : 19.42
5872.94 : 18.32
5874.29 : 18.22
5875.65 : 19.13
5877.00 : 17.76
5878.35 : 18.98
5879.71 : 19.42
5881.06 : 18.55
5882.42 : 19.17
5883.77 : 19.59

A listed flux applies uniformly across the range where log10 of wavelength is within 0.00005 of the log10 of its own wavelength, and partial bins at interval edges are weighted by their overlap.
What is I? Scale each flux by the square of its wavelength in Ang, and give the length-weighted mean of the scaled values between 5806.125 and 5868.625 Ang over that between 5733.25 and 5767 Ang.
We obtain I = 1.0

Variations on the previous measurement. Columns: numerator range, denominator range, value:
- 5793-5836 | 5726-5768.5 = 1.03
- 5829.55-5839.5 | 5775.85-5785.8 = 1.09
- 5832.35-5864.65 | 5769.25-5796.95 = 1.01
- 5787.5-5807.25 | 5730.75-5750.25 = 1.03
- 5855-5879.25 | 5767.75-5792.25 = 1.02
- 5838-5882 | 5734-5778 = 1.01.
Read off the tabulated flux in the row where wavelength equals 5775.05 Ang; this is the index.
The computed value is 18.3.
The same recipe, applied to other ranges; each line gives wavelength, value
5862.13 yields 17.06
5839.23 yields 16.37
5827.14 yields 19.42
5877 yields 17.76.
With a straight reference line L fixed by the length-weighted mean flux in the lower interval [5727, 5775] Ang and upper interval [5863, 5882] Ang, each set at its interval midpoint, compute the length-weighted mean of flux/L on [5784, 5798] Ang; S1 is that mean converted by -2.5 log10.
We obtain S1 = 0.01 mag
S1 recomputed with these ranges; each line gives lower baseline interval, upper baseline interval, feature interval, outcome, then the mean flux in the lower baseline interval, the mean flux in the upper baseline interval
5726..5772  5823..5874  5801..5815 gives 0.01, 18.5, 18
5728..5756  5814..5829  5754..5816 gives 0.01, 18.6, 18.1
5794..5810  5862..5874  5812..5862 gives 0.01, 19.1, 17.6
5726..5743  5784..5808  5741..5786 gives 0.02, 18.6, 18.4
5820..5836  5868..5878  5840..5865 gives 0.03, 18.5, 18.2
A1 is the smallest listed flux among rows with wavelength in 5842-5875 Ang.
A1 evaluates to 15.62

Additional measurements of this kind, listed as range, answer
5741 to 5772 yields 15.68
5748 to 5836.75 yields 14.92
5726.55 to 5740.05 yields 16.16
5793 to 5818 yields 16.3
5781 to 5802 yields 15.76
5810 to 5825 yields 15.5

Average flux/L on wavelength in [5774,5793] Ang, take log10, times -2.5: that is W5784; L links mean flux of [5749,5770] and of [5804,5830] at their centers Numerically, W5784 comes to 0.044 mag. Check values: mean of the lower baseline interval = 18.4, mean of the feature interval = 17.6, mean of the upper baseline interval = 18.1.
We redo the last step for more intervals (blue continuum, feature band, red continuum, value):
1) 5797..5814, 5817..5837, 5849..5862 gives -0.03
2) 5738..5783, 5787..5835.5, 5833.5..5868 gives -0.03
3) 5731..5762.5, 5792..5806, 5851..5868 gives -0.08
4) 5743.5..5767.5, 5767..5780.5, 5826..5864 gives 0.02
